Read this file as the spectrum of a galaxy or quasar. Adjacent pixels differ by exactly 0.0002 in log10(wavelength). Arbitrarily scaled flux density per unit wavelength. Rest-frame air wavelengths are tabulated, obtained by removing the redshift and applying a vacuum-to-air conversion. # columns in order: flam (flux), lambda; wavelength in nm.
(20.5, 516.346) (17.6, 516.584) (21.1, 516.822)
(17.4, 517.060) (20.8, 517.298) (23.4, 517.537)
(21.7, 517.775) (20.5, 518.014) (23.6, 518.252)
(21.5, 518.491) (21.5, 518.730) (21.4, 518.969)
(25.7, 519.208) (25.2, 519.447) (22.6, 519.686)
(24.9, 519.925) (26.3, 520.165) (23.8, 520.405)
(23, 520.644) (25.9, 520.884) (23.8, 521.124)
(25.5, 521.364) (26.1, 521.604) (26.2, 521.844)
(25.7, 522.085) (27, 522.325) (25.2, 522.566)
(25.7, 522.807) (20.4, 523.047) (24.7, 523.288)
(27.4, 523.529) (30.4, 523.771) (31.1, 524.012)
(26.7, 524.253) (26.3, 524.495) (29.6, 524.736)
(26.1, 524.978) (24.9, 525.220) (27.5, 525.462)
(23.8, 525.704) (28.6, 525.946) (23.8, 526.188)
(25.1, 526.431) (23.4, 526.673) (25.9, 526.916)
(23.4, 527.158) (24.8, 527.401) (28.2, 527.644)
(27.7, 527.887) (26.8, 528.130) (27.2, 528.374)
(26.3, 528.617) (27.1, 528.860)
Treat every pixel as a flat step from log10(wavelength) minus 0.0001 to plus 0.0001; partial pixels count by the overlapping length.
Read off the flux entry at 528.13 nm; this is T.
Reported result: 26.8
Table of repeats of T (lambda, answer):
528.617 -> 26.3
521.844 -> 26.2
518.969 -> 21.4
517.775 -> 21.7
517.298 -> 20.8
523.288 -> 24.7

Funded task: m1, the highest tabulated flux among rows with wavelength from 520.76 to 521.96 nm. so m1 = 26.2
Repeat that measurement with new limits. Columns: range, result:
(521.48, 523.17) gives 27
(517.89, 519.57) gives 25.7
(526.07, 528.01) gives 28.2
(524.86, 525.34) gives 26.1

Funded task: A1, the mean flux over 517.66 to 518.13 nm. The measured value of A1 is 21.1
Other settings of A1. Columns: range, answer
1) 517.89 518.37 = 22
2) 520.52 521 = 24.5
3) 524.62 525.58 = 27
